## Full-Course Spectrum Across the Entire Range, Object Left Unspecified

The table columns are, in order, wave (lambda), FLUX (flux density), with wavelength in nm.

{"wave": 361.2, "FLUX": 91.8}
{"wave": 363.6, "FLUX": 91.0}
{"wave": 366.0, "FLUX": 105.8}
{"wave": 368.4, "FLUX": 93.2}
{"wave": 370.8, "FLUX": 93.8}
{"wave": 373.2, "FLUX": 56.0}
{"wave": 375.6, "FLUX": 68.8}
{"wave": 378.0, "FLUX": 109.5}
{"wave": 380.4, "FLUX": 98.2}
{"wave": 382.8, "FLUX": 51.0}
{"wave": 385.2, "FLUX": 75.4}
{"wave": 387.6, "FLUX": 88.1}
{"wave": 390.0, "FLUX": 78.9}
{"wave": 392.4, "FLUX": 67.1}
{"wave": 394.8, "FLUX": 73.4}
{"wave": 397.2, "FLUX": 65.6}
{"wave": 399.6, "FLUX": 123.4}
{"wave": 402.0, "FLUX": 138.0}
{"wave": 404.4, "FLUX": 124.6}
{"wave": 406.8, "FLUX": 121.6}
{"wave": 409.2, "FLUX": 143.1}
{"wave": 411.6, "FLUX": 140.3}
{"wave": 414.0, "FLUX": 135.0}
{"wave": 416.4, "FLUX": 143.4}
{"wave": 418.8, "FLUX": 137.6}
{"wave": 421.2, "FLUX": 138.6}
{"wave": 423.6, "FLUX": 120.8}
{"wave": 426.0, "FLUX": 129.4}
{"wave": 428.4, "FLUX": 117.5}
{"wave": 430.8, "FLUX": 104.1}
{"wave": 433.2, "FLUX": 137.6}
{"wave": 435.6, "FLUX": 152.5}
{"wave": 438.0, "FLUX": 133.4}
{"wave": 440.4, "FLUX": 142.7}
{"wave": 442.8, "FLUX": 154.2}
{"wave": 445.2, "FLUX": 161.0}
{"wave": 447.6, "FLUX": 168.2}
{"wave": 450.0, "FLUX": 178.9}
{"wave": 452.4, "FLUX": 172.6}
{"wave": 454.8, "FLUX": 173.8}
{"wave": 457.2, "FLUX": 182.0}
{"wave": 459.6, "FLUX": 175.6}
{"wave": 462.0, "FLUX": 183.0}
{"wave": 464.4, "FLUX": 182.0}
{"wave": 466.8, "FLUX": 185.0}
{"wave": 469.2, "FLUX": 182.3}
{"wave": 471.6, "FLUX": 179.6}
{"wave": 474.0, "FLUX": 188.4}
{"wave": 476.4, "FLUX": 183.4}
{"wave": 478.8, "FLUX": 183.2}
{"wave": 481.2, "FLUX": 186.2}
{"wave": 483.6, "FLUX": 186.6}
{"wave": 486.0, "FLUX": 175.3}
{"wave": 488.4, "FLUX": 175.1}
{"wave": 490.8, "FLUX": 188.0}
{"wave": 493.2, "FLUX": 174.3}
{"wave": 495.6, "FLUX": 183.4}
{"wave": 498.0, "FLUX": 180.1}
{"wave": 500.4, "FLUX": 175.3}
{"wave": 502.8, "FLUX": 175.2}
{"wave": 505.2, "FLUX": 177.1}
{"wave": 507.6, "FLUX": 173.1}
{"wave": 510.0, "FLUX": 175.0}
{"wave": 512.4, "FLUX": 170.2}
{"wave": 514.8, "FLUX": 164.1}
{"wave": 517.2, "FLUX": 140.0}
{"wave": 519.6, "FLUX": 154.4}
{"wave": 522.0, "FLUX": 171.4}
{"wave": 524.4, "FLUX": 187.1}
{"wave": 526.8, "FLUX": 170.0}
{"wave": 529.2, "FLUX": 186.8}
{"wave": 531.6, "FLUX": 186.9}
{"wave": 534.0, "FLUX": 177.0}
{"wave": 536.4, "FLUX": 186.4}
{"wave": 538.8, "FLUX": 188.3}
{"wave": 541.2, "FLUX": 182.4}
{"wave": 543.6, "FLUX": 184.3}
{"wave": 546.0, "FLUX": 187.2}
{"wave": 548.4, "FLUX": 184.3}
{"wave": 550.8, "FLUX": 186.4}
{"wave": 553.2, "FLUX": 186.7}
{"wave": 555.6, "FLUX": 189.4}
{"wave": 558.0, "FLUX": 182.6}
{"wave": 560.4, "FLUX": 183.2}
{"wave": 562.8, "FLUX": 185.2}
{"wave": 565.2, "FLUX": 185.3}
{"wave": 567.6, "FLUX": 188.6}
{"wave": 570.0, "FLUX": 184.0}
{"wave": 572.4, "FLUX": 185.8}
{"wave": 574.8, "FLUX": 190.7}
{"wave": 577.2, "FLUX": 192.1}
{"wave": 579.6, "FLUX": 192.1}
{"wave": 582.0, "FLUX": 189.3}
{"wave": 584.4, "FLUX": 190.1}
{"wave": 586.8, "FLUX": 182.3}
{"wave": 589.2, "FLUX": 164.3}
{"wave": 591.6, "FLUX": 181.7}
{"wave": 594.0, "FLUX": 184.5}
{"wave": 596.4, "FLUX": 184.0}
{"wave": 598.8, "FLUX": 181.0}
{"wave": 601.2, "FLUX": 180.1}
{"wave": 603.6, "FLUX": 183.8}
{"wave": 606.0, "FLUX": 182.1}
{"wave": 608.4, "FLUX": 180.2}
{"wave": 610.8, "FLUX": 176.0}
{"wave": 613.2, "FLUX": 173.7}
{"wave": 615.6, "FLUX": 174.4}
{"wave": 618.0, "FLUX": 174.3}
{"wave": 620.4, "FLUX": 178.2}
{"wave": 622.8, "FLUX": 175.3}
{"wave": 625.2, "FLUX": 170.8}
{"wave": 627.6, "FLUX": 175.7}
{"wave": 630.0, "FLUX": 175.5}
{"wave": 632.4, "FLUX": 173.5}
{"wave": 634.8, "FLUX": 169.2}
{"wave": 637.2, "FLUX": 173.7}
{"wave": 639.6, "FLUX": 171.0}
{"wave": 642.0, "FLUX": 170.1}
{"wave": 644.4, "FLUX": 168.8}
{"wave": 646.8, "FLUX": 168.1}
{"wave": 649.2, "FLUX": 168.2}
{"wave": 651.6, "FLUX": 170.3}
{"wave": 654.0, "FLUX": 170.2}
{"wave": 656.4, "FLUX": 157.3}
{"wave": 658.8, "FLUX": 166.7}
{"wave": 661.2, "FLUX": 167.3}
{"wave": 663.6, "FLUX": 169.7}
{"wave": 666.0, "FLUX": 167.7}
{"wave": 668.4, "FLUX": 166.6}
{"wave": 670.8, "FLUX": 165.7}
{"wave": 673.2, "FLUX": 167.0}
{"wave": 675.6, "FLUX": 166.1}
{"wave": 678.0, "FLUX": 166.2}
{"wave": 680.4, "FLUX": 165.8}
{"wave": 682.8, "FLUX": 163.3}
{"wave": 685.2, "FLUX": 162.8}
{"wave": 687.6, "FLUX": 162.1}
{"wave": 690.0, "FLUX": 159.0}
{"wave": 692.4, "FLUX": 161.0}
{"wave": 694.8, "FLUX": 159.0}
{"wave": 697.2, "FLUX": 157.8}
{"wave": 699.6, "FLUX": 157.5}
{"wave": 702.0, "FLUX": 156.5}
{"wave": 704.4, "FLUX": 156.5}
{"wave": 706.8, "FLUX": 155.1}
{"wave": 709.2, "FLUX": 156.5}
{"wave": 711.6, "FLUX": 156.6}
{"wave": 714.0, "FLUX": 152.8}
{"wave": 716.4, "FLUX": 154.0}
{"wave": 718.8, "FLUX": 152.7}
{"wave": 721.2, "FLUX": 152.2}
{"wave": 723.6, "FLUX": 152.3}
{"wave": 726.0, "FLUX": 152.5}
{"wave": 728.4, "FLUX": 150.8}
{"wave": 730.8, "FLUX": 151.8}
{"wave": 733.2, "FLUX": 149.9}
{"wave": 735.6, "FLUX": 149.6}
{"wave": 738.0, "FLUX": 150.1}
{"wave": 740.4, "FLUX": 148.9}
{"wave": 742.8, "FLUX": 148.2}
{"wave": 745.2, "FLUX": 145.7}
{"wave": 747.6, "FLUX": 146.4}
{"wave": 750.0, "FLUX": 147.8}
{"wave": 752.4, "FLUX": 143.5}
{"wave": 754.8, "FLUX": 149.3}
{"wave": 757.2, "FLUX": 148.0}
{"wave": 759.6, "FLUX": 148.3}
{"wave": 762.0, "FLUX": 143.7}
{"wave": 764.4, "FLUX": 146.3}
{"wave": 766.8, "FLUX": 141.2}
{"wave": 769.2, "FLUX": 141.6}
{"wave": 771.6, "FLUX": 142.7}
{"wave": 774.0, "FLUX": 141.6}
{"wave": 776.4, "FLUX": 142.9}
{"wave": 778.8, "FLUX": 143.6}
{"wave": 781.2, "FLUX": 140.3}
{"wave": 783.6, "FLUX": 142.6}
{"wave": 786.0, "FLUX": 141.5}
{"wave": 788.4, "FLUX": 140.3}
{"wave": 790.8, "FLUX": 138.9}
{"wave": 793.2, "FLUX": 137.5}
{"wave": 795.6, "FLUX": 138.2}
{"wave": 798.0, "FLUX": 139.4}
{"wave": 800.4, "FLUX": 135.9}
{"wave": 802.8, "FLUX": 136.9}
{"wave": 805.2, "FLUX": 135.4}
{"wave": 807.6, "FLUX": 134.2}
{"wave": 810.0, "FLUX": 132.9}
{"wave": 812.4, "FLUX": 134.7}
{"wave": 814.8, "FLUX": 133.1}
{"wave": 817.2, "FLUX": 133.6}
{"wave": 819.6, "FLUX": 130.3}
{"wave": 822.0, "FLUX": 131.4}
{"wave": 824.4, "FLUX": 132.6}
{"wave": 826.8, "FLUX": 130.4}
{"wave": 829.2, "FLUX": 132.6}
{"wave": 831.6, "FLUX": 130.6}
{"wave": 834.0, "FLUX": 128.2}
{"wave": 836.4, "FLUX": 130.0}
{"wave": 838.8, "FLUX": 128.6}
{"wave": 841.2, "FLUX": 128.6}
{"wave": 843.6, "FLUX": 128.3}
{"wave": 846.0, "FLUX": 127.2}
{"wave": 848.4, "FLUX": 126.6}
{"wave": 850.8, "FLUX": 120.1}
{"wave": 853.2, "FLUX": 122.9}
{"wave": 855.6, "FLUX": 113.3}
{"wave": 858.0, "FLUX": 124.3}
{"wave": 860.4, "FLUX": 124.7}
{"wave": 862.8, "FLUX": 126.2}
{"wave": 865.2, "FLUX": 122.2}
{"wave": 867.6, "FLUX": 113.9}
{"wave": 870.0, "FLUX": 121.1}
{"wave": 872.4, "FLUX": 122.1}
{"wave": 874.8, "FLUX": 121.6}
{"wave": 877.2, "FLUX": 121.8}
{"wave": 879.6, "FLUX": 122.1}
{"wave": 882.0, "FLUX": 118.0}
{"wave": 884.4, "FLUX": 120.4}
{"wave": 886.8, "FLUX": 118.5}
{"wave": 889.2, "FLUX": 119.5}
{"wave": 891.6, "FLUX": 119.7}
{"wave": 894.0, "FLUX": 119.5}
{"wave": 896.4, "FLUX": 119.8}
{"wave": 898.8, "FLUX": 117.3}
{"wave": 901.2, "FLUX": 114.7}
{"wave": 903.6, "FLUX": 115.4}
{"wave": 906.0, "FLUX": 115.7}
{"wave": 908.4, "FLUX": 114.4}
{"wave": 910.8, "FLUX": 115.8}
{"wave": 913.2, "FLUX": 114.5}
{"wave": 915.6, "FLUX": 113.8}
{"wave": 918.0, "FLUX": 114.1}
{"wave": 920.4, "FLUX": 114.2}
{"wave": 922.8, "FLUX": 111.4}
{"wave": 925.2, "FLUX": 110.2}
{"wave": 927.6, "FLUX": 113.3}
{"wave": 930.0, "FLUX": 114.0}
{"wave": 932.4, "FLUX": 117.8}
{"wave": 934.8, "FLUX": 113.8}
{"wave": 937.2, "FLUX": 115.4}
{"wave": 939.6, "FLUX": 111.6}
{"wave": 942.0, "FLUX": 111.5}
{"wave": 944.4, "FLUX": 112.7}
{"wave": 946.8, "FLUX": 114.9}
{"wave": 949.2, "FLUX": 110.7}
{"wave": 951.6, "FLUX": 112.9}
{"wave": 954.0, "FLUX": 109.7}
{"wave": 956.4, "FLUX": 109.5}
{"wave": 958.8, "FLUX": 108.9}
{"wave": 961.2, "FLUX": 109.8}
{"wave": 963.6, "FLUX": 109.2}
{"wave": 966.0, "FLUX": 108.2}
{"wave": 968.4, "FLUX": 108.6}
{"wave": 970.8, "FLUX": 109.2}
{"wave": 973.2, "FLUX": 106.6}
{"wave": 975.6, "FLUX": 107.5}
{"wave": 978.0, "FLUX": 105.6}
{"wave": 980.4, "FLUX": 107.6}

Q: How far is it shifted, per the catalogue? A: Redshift 0.000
